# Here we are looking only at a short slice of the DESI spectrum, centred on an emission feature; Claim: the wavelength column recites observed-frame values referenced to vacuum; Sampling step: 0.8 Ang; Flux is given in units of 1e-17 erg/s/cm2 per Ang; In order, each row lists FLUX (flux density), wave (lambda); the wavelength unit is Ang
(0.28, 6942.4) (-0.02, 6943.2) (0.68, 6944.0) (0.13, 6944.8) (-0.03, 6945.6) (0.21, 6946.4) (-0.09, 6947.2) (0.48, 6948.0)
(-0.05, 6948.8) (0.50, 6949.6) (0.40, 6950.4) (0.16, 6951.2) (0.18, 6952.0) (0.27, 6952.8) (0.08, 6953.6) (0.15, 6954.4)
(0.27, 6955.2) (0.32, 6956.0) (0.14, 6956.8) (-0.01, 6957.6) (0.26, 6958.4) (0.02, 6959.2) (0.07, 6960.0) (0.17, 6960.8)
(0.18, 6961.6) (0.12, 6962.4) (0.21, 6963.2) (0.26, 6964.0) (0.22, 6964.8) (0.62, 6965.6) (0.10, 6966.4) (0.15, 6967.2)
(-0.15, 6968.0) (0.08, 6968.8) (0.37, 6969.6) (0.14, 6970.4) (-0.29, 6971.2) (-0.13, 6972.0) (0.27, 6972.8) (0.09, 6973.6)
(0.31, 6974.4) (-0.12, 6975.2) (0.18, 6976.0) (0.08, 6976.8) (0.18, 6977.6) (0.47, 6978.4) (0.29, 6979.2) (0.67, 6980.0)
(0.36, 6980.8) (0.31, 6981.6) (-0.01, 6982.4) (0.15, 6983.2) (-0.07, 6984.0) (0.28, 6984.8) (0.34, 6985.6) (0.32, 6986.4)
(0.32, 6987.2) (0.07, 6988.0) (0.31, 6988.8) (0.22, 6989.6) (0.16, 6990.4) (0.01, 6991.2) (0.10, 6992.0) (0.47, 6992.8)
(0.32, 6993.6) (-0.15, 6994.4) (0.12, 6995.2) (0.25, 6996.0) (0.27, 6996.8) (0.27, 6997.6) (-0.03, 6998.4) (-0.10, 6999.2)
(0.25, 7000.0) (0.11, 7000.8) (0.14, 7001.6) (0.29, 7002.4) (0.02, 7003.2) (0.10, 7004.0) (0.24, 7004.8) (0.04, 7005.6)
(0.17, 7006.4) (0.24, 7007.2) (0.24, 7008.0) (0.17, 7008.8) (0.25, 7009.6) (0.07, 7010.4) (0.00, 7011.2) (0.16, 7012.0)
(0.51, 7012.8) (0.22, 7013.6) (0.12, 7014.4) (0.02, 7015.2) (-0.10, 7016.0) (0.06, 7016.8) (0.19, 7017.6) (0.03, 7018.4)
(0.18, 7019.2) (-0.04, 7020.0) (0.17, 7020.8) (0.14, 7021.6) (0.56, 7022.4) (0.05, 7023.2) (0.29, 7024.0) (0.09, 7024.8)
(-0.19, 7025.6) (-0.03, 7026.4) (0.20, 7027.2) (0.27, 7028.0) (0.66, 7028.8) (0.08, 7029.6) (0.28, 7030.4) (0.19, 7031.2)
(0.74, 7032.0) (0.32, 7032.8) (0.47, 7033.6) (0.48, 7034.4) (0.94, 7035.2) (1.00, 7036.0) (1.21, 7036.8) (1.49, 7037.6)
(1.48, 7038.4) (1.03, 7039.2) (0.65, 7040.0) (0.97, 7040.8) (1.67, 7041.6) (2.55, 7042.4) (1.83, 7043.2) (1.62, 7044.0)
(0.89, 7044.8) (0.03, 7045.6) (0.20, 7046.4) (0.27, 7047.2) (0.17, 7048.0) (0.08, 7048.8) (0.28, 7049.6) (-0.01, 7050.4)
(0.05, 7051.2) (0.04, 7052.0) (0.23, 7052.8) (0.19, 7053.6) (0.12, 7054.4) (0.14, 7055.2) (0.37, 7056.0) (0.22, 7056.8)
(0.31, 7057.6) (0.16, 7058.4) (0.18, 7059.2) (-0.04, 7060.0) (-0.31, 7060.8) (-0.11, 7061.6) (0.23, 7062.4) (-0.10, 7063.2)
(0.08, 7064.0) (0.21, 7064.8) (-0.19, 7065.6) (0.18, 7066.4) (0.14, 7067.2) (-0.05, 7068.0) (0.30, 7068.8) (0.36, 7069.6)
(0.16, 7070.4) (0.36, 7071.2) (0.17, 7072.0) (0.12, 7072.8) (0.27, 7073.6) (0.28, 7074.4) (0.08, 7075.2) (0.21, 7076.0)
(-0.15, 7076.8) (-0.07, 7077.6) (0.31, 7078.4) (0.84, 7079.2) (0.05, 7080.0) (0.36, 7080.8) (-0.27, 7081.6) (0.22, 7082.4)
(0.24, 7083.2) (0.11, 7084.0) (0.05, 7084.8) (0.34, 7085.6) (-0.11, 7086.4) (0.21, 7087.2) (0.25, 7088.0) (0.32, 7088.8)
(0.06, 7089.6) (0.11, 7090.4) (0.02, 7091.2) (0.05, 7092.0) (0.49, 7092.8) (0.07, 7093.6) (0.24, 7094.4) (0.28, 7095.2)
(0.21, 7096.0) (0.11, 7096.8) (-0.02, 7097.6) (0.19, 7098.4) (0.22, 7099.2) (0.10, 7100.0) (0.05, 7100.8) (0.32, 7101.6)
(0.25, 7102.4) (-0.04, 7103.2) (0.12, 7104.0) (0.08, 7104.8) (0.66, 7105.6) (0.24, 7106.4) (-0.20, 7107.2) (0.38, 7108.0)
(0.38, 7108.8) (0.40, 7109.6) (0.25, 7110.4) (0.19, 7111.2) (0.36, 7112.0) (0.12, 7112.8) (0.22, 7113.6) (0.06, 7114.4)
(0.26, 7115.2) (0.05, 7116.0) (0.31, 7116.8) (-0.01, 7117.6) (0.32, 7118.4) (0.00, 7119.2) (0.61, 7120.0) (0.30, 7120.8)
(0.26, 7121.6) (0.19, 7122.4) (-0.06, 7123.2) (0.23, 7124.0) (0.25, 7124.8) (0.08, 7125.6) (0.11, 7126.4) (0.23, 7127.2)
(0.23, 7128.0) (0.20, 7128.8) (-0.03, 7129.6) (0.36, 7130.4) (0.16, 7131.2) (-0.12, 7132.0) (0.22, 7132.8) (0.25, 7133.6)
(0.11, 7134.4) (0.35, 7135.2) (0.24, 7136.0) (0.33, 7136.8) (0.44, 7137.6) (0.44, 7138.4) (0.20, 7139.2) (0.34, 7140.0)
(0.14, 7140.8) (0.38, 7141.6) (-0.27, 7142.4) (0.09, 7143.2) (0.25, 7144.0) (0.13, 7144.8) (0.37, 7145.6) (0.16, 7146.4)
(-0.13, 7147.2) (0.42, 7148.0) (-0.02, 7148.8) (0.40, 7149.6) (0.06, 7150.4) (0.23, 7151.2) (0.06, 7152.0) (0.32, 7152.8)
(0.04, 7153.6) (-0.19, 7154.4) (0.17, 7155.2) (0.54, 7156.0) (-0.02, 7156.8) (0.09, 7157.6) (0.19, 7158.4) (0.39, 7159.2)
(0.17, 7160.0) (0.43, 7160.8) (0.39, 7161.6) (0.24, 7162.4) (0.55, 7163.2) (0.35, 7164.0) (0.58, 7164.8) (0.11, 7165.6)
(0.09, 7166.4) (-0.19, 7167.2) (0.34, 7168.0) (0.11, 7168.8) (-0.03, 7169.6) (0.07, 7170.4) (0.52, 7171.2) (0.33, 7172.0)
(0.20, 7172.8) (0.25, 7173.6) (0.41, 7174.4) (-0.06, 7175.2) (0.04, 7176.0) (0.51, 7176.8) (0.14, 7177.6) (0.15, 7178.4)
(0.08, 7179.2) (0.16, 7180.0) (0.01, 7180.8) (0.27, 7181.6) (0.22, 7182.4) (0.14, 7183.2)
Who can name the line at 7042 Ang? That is [O II] 3727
